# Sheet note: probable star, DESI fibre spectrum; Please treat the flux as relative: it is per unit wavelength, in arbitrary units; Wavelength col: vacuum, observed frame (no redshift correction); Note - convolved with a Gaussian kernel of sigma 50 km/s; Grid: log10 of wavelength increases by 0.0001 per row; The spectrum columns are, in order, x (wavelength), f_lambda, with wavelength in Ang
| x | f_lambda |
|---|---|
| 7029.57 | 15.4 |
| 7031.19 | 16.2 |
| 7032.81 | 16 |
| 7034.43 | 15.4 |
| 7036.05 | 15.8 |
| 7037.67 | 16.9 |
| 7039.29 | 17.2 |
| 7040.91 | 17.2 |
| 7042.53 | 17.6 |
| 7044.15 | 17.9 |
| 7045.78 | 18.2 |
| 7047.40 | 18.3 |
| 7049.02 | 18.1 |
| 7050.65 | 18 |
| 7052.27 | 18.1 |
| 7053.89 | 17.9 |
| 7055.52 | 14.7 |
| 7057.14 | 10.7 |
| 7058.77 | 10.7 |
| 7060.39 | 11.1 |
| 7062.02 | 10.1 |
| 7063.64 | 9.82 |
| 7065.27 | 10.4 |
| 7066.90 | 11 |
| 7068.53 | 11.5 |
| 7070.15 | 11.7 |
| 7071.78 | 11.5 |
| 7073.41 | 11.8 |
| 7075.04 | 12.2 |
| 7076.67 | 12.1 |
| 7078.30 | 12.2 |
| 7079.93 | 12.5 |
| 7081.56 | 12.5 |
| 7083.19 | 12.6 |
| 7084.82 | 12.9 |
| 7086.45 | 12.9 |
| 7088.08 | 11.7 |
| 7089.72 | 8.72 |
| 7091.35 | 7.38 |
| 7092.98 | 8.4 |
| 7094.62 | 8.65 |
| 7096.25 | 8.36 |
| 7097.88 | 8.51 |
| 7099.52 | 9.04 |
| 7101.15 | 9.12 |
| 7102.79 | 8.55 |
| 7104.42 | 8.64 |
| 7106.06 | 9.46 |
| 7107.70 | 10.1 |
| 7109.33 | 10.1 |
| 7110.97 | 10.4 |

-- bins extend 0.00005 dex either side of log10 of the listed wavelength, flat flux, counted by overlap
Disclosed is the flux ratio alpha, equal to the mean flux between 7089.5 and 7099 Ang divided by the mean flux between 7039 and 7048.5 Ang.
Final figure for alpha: 0.5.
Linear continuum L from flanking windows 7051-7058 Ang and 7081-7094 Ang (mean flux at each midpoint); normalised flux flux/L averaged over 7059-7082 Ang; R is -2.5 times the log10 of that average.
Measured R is 0.149 mag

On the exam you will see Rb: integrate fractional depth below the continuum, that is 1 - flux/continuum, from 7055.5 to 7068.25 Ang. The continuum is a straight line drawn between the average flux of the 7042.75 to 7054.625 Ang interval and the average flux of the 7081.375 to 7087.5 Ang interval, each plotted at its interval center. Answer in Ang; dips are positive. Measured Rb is 4.1 Ang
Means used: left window 18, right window 12.7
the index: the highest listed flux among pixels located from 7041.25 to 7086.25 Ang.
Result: 18.3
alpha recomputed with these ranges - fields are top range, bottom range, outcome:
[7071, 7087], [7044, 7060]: 0.77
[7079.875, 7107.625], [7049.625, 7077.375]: 0.79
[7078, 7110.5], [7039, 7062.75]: 0.64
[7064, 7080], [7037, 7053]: 0.65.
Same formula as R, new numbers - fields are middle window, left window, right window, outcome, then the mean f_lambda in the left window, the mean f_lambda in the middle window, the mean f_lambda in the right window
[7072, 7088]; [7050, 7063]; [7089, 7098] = -0.20 mag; 13.8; 12.3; 8.33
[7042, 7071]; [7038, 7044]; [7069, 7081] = 0.07 mag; 17.4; 14.2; 12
